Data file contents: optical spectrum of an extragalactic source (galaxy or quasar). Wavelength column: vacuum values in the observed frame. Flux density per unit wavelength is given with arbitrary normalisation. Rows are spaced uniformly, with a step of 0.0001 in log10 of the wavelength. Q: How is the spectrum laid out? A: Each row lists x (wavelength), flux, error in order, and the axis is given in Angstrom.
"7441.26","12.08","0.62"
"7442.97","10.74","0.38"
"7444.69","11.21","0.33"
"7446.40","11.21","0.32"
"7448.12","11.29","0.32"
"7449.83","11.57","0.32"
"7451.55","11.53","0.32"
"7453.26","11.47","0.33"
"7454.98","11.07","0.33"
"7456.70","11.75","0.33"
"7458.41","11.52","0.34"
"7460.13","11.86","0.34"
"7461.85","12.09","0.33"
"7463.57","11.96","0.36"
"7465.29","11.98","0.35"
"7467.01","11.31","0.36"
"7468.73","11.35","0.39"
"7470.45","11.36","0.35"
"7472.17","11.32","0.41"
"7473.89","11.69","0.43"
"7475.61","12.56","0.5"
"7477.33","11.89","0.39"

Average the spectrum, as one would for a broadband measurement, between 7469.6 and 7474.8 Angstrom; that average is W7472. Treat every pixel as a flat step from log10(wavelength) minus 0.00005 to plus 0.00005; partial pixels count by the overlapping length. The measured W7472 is 11.5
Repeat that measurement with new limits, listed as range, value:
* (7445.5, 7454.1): 11.4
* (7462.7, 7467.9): 11.7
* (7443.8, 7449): 11.2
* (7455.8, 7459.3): 11.6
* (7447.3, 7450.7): 11.4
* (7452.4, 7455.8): 11.3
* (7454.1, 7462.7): 11.7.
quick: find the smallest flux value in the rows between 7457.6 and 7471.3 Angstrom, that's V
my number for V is 11.31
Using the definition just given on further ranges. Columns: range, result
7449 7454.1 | 11.47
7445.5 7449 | 11.21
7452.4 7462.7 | 11.07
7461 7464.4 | 11.96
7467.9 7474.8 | 11.32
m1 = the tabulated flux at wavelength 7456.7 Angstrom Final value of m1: 11.75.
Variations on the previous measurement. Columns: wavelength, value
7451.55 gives 11.53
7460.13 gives 11.86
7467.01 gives 11.31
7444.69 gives 11.21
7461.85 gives 12.09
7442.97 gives 10.74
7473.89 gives 11.69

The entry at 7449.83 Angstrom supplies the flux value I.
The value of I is 11.57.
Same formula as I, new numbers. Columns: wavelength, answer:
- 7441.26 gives 12.08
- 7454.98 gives 11.07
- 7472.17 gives 11.32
